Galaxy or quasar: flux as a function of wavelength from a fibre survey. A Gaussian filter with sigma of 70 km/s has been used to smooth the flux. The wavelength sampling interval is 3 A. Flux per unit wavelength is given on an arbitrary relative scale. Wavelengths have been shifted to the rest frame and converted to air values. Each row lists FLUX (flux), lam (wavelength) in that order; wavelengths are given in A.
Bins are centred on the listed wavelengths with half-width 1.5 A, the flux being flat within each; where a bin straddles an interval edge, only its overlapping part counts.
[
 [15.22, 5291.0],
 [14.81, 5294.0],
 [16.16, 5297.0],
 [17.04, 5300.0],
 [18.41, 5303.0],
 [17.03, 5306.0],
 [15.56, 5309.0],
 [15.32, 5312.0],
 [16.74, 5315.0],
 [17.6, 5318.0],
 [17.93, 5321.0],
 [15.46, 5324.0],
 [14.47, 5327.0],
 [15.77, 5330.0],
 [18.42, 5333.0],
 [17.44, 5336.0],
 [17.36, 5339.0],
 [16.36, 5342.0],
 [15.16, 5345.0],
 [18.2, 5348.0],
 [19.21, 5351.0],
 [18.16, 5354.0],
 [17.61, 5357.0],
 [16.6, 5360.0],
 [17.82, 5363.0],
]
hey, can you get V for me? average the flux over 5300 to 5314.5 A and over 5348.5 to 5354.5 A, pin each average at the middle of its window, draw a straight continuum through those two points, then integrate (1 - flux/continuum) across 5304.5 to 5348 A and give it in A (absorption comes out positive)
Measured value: 2.4 A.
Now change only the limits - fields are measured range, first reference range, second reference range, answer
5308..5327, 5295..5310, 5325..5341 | 0.5 A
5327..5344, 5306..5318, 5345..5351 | 0.4 A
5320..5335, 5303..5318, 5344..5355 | 0.6 A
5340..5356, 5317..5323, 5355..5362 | -0.1 A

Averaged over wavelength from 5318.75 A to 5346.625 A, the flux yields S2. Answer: 16.5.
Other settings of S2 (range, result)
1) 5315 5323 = 17.4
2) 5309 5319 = 16.4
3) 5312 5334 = 16.5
